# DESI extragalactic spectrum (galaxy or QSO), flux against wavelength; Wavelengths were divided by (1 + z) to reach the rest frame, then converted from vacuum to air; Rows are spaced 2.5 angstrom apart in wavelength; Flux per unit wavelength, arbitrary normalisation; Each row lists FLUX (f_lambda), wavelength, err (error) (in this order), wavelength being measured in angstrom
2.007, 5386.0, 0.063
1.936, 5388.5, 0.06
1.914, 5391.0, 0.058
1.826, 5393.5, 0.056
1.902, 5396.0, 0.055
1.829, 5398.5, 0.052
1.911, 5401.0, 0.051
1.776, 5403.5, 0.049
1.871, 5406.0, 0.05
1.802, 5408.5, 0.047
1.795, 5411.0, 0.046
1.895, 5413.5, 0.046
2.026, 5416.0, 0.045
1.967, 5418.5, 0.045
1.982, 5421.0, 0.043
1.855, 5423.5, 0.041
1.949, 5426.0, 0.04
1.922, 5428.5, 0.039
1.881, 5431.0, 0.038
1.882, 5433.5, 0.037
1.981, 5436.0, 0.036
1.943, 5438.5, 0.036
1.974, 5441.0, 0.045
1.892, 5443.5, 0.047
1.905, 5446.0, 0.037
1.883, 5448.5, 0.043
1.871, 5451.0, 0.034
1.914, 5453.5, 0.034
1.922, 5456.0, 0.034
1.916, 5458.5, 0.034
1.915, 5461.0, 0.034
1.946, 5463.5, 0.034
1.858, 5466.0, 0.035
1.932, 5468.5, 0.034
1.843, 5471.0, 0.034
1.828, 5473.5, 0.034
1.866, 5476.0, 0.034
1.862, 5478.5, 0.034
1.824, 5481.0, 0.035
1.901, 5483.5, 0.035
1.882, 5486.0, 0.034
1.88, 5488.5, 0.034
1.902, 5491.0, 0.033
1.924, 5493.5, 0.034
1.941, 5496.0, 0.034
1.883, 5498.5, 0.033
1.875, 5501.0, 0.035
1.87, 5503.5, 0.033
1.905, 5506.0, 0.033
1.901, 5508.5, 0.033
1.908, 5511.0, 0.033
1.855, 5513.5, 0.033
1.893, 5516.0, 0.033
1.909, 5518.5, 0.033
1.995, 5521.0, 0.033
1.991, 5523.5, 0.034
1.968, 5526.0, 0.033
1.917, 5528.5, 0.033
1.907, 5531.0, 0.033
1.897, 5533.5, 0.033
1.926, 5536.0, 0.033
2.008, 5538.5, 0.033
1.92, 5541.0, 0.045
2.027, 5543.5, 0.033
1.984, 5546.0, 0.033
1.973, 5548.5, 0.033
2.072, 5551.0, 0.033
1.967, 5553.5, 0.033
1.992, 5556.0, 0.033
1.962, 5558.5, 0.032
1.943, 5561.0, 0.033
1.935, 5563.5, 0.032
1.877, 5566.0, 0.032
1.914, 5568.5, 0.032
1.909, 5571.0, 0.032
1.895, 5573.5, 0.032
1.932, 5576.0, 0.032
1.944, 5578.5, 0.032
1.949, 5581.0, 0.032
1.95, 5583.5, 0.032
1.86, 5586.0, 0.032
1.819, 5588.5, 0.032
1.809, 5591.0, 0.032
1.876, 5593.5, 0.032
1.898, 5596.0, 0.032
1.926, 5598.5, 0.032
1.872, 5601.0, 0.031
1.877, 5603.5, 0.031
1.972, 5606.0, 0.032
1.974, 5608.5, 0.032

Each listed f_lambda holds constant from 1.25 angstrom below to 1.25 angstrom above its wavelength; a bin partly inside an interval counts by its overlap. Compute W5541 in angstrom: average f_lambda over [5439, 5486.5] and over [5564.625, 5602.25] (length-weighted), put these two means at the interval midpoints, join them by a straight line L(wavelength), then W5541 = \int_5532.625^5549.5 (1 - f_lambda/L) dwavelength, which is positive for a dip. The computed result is -0.6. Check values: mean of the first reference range 1.89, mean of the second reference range 1.9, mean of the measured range 1.96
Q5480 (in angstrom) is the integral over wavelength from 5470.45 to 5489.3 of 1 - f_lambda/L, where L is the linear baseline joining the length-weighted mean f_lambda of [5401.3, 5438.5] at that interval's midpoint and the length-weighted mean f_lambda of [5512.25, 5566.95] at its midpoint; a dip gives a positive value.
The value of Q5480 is 0.6 angstrom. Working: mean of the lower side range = 1.9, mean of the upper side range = 1.95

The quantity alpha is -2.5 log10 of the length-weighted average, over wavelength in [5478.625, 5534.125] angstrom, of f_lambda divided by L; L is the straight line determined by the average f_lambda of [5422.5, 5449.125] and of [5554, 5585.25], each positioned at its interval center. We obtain 0.011 mag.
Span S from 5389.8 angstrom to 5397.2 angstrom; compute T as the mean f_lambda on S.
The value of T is 1.88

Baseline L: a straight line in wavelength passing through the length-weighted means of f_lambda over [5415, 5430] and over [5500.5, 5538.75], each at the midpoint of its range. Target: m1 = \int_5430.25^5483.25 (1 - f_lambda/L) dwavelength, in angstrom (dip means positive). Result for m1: 1.10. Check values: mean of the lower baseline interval 1.95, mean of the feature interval 1.9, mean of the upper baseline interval 1.92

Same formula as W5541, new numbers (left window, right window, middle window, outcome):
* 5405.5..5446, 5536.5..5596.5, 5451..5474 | 0.26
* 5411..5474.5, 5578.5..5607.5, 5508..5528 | -0.25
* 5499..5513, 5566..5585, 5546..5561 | -0.59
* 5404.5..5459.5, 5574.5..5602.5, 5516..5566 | -1.58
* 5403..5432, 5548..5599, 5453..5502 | 0.42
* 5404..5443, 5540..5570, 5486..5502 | 0.33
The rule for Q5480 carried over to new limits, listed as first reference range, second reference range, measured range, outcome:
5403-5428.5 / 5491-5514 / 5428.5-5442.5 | -0.2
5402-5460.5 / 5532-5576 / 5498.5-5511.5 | 0.3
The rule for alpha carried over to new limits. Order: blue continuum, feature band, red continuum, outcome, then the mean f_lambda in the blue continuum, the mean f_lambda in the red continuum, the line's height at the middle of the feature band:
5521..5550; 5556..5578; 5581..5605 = -0.01 mag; 1.96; 1.88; 1.92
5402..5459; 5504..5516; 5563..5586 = 0.01 mag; 1.9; 1.92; 1.91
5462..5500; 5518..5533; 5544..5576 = -0.01 mag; 1.88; 1.95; 1.92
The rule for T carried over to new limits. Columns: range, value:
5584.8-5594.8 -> 1.84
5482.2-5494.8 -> 1.9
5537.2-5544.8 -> 1.98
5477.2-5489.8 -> 1.87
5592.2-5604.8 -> 1.89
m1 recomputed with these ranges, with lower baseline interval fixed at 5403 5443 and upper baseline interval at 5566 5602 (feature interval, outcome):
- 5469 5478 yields 0.2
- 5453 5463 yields -0.1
